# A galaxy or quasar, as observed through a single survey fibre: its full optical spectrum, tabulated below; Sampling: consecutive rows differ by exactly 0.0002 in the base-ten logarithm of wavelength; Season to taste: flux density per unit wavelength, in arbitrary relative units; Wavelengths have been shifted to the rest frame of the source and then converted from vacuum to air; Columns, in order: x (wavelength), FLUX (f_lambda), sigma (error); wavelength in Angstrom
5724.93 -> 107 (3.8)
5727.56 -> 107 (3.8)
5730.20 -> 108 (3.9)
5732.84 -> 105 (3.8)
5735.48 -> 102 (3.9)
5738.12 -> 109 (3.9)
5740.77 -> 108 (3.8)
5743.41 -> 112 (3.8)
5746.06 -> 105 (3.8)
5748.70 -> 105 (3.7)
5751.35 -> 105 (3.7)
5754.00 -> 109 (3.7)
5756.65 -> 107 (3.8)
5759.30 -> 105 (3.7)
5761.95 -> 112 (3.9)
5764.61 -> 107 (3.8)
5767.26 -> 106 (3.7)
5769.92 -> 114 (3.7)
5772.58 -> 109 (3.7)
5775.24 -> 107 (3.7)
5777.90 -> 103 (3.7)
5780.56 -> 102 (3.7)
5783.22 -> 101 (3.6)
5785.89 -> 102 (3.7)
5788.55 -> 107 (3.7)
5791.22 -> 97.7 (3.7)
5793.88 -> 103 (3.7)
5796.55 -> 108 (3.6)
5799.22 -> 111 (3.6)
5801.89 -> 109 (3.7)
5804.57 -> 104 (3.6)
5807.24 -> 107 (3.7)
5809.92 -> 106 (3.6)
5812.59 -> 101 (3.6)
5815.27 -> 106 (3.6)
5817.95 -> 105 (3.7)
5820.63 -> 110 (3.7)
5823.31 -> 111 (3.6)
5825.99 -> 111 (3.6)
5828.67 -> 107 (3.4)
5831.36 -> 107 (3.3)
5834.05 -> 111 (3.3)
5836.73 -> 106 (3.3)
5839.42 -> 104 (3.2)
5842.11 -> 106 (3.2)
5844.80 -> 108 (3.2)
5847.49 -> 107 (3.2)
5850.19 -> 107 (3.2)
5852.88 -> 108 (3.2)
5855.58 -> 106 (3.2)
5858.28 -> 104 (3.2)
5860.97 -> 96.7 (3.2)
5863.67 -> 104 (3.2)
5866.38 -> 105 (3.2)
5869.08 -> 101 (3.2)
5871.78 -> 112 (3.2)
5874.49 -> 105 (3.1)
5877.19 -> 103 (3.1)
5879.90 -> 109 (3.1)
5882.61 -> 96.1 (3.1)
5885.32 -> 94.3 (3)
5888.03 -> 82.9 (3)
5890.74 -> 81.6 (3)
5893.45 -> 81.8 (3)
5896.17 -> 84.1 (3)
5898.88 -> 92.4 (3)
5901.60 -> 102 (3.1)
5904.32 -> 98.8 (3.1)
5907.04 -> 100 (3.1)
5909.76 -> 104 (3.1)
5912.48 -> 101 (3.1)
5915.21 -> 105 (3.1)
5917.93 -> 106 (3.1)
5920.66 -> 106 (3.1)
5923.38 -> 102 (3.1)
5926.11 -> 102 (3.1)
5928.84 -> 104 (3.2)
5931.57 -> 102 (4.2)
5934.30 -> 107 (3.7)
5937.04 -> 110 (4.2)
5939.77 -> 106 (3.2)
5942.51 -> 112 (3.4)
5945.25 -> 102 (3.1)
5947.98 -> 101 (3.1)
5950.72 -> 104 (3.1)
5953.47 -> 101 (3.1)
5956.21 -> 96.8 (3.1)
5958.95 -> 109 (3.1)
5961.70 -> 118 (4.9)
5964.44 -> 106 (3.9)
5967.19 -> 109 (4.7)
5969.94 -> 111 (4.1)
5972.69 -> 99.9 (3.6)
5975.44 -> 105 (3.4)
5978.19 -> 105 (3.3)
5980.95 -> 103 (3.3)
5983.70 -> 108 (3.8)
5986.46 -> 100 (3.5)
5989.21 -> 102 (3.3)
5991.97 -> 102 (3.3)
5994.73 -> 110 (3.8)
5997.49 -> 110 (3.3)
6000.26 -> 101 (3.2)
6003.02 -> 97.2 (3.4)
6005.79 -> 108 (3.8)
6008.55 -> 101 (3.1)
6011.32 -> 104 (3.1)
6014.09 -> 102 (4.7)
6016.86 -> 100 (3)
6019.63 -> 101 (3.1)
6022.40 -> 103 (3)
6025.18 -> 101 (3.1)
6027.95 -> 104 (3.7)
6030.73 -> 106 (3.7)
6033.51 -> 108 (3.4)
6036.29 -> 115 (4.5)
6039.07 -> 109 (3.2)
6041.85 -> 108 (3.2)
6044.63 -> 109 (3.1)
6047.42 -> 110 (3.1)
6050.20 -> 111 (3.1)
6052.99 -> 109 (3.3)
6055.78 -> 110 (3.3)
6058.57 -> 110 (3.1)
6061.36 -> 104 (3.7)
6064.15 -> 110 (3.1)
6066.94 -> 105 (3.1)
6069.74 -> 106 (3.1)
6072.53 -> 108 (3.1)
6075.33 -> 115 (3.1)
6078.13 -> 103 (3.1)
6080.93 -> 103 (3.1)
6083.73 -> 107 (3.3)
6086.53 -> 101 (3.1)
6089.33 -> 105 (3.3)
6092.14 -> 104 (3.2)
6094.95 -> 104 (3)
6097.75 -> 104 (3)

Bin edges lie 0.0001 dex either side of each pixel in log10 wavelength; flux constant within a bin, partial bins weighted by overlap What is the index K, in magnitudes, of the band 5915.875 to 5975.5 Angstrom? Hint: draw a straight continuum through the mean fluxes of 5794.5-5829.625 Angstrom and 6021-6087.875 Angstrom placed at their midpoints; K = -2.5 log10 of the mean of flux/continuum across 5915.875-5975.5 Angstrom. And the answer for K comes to 0.02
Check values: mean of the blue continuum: 107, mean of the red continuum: 107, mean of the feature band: 105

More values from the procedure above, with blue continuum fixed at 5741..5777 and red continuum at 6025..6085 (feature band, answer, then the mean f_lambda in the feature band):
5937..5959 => 0.039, 104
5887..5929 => 0.115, 97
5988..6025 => 0.050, 103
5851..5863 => 0.041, 104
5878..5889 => 0.123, 96.3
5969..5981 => 0.032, 105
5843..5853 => 0.005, 107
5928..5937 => 0.028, 105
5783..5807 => 0.029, 105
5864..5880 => 0.025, 105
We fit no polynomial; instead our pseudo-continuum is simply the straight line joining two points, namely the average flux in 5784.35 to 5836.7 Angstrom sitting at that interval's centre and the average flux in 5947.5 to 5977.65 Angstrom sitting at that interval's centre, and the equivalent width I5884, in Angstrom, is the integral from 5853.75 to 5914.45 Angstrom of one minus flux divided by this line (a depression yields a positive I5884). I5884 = 4.3 Angstrom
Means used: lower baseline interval 106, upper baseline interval 106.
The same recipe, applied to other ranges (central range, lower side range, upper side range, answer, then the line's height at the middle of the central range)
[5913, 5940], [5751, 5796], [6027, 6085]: 0.6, 107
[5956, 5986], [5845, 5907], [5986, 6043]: -1.1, 103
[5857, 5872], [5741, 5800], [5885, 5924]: -0.6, 99.1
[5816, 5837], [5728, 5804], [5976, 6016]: -0.6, 106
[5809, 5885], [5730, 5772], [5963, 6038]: 0.5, 106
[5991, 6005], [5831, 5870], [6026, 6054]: 0.5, 108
